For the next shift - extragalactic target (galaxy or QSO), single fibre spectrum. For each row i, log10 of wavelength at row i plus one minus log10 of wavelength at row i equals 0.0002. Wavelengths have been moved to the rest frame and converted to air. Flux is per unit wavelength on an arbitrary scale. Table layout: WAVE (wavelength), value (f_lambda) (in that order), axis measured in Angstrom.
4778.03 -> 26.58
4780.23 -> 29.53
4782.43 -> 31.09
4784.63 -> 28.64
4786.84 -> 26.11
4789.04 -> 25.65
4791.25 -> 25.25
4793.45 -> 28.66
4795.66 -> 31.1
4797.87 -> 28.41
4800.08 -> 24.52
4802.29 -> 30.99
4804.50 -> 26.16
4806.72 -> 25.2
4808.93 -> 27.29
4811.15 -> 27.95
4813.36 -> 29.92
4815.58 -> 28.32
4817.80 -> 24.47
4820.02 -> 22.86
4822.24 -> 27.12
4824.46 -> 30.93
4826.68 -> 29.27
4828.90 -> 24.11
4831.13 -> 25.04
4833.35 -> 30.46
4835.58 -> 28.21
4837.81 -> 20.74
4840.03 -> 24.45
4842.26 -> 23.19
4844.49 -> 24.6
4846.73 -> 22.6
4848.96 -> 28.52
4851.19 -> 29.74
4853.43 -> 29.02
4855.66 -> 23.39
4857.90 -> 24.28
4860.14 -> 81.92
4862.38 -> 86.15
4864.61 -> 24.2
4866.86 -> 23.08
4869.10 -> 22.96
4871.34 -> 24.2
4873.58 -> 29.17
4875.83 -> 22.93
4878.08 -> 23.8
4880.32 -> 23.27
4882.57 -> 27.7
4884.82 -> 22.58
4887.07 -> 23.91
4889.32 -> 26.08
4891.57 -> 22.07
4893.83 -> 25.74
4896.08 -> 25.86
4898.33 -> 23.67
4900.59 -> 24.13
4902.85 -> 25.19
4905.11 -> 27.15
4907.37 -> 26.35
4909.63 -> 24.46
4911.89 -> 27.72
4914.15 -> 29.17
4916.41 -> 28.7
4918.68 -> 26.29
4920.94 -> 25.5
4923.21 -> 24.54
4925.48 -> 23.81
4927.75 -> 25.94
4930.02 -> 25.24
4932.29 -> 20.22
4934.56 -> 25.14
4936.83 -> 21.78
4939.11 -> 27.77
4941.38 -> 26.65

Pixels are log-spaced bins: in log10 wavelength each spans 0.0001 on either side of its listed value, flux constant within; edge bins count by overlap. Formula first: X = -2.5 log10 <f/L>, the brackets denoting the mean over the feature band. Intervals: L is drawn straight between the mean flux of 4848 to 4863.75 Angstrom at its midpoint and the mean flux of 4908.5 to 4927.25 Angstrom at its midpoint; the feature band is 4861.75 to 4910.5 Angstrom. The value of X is 0.28 mag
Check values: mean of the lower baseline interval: 43.2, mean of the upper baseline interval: 26.3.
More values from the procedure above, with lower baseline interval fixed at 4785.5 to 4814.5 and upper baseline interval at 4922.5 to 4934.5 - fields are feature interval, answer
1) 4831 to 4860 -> -0.06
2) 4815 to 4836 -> -0.01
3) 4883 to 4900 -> 0.03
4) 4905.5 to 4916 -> -0.11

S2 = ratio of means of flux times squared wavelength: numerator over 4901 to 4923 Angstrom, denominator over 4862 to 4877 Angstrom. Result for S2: 0.9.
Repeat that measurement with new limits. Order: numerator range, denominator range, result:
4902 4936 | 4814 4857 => 1.01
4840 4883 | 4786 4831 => 1.17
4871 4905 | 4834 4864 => 0.74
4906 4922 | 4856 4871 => 0.66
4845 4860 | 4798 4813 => 1.12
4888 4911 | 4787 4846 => 0.97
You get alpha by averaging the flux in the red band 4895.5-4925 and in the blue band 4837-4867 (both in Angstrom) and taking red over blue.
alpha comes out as 0.77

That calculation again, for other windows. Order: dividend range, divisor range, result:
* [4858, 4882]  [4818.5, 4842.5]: 1.36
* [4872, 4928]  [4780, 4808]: 0.92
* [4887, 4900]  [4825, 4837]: 0.90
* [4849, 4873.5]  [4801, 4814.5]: 1.30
